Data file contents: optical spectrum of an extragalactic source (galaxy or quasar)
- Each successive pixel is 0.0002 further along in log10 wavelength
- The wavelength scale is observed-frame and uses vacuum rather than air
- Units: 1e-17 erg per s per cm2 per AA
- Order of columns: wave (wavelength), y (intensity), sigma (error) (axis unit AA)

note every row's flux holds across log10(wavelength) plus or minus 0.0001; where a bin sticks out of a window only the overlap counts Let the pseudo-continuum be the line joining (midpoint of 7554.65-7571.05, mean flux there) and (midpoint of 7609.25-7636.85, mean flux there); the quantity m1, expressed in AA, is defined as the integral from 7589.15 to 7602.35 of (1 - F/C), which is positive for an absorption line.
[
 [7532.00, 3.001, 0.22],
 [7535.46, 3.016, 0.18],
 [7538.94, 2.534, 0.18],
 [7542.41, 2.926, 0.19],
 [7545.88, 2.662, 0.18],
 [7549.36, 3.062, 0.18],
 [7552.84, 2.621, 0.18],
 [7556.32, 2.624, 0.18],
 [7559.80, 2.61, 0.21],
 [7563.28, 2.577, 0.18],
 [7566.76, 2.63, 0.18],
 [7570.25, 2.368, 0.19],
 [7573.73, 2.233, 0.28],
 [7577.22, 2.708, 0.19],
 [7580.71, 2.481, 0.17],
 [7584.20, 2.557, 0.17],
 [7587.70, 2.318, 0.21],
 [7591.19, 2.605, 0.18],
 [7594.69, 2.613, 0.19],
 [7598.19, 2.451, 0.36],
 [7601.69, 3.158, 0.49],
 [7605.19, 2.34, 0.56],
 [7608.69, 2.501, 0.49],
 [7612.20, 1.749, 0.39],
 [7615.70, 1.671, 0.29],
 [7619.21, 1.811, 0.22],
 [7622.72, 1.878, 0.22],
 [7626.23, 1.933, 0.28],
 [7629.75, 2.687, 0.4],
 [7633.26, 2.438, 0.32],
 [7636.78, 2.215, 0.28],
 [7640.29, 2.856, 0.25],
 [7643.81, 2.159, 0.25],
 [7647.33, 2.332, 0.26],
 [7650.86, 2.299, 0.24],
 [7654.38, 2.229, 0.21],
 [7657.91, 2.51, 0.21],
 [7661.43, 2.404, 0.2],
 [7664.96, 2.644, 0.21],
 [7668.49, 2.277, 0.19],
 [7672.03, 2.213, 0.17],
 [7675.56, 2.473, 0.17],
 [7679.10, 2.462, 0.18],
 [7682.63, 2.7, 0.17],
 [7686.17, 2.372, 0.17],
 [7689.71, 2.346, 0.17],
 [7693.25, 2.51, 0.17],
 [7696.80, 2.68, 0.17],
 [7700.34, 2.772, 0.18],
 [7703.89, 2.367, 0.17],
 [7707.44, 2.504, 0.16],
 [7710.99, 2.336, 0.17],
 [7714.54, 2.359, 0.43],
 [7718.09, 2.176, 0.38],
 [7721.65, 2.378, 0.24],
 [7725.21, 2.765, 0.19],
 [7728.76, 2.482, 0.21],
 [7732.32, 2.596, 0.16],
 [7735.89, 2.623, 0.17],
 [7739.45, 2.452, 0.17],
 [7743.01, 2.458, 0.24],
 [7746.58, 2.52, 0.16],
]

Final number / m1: -2.2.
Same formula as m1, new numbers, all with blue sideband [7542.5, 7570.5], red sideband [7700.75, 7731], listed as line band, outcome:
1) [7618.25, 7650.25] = 3.62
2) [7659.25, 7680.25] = 0.80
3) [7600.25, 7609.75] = -0.21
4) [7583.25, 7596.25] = 0.53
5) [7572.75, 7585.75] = 0.65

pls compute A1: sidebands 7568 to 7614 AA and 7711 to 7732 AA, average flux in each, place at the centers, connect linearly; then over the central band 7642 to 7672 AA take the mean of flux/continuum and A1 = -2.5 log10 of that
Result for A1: 0.05 mag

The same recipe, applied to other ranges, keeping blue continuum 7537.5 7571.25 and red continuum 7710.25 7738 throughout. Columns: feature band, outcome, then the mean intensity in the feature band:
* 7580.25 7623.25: 0.128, 2.33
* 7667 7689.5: 0.048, 2.41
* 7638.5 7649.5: 0.052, 2.44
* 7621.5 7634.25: 0.156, 2.24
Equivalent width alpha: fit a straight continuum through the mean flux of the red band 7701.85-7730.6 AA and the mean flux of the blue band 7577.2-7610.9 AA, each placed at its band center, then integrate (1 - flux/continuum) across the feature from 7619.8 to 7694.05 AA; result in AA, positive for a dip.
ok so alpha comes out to 3.6 AA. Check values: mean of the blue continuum 2.55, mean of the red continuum 2.42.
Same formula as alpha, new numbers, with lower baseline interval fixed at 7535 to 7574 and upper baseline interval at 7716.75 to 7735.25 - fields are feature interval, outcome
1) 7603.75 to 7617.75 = 2.97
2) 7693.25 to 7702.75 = -0.53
